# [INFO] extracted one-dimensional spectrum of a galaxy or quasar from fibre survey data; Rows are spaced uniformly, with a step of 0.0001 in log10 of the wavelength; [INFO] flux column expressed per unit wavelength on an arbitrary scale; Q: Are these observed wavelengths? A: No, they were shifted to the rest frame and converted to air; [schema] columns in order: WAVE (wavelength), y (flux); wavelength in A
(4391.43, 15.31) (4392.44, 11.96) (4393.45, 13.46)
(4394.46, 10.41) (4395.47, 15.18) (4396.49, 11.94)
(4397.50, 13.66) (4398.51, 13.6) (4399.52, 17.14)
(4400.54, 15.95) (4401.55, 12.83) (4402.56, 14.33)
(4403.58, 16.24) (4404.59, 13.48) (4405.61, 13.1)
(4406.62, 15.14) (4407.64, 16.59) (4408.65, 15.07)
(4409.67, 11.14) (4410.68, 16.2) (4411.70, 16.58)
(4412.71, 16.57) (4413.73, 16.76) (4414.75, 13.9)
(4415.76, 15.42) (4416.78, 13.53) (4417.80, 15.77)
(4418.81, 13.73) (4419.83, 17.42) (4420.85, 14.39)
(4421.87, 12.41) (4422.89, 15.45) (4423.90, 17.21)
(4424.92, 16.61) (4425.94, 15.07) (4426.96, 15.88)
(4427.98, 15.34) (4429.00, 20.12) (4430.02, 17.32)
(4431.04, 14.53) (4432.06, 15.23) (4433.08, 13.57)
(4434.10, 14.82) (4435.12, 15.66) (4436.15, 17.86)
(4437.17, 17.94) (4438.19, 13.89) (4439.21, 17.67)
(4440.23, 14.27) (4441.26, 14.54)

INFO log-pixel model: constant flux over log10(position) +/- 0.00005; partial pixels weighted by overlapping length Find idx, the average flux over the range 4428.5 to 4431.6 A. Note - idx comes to 17.3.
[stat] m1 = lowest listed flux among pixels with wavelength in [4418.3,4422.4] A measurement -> 12.41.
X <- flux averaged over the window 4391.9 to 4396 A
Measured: 12.8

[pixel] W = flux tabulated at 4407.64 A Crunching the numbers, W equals 16.59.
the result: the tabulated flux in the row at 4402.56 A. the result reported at 14.33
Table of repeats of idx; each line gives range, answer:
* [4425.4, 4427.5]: 15.5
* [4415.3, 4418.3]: 14.9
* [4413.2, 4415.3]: 15.3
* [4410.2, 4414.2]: 16.5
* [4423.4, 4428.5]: 16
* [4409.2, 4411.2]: 13.7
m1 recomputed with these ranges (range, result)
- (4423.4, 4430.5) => 15.07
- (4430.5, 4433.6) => 13.57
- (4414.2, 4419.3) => 13.53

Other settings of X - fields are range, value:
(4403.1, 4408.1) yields 14.9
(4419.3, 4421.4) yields 15.8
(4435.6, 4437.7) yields 17.8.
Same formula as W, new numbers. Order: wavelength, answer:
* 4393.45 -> 13.46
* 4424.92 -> 16.61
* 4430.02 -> 17.32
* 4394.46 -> 10.41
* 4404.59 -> 13.48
